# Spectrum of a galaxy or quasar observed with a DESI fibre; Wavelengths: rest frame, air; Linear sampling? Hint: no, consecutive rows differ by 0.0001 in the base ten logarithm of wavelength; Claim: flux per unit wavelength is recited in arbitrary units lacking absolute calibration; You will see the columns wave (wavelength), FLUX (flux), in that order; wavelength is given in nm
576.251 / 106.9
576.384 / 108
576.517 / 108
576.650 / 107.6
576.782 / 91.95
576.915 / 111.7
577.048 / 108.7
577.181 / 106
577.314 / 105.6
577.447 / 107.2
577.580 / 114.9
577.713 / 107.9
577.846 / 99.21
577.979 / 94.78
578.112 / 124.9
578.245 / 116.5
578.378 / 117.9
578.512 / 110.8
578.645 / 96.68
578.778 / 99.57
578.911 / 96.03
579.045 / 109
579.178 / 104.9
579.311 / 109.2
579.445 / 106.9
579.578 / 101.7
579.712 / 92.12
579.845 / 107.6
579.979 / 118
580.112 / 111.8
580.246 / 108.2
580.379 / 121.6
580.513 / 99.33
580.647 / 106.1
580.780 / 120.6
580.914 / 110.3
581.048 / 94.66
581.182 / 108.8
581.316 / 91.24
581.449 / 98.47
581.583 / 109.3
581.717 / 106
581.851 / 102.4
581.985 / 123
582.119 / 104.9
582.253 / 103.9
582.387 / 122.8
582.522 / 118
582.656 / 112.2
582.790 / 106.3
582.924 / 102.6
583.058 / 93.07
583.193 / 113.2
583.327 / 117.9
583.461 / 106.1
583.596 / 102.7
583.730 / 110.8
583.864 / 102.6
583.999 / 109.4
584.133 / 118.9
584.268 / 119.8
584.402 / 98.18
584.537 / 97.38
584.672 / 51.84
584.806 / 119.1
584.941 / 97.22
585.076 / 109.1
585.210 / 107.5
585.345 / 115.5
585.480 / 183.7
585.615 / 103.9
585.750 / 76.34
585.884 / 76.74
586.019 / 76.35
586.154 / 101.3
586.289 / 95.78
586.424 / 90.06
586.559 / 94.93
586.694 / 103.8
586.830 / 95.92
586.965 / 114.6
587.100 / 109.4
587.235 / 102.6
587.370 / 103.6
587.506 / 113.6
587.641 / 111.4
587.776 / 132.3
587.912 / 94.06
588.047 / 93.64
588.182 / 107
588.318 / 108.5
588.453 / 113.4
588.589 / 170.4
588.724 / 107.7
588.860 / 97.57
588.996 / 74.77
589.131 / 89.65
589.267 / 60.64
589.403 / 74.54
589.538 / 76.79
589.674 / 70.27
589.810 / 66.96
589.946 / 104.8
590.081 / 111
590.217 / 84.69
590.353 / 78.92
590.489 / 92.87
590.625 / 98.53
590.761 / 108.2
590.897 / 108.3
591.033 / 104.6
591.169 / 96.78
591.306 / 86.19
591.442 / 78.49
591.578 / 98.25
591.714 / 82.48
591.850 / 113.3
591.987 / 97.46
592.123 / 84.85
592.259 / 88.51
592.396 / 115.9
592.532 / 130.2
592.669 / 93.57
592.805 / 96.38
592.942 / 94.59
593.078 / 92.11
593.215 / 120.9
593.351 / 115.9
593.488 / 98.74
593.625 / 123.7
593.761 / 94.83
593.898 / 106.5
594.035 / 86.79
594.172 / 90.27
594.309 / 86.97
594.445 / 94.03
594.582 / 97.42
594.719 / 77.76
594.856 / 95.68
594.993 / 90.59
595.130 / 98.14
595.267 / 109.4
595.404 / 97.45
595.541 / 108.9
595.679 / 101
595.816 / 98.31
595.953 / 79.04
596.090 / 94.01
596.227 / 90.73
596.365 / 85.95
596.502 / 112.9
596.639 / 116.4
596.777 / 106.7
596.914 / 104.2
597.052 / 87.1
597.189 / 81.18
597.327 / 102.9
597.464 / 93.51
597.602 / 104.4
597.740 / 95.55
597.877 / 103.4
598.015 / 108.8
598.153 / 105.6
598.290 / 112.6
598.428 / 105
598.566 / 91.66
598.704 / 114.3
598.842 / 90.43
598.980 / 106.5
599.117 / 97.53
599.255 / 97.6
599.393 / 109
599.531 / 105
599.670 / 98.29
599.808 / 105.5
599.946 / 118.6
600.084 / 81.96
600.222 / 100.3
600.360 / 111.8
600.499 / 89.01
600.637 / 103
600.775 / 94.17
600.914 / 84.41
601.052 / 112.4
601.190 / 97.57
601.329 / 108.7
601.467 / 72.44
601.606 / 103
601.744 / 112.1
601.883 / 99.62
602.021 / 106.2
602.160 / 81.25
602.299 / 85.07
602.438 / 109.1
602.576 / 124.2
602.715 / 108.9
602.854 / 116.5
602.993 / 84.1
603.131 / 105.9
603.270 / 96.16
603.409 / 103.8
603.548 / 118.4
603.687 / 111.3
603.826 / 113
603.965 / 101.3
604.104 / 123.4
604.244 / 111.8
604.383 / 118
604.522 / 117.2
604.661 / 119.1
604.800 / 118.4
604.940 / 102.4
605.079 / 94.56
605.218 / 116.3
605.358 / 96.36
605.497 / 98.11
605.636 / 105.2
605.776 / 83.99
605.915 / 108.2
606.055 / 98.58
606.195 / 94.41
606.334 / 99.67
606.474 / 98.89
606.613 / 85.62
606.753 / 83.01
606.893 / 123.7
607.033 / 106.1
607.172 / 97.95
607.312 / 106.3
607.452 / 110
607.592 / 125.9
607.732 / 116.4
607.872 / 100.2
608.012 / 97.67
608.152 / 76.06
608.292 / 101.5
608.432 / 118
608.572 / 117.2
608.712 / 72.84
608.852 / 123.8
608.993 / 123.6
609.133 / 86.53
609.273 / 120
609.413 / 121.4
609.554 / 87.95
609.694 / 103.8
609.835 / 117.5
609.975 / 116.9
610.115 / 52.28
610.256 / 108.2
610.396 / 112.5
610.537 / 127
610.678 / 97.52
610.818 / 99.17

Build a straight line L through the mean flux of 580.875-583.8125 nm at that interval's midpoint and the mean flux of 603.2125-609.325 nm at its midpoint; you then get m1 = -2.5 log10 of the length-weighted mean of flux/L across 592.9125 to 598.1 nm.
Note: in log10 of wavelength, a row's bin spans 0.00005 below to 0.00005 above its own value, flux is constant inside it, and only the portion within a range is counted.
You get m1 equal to 0.08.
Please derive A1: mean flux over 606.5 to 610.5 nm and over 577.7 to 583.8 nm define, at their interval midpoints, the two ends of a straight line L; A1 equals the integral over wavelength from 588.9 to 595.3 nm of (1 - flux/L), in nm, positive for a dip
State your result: 0.70 nm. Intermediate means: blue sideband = 107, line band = 94.5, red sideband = 104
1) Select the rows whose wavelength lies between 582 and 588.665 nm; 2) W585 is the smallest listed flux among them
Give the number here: 51.84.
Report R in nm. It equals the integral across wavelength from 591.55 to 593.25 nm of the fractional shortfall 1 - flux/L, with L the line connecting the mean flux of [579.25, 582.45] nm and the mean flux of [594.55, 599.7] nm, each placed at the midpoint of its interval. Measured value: 0.02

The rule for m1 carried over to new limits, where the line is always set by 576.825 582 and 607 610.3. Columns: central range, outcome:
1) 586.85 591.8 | 0.09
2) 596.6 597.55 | 0.08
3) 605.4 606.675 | 0.08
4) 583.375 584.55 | -0.01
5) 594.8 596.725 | 0.07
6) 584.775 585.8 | -0.08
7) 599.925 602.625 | 0.06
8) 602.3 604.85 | -0.06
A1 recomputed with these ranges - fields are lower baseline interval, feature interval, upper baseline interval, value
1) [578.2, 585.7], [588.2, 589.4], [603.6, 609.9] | 0.06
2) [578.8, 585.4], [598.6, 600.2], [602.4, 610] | 0.06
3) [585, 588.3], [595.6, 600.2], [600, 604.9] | 0.18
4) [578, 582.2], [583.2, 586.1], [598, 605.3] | 0.04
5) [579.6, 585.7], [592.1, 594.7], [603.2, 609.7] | 0.16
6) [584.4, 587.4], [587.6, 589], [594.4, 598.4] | -0.16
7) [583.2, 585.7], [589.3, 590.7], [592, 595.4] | 0.24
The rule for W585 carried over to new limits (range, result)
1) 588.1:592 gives 60.64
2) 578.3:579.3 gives 96.03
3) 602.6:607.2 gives 83.01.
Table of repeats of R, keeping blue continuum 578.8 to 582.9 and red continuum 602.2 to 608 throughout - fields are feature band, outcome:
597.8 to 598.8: 0.01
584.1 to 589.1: 0.10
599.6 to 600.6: 0.05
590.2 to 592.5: 0.23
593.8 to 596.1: 0.25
